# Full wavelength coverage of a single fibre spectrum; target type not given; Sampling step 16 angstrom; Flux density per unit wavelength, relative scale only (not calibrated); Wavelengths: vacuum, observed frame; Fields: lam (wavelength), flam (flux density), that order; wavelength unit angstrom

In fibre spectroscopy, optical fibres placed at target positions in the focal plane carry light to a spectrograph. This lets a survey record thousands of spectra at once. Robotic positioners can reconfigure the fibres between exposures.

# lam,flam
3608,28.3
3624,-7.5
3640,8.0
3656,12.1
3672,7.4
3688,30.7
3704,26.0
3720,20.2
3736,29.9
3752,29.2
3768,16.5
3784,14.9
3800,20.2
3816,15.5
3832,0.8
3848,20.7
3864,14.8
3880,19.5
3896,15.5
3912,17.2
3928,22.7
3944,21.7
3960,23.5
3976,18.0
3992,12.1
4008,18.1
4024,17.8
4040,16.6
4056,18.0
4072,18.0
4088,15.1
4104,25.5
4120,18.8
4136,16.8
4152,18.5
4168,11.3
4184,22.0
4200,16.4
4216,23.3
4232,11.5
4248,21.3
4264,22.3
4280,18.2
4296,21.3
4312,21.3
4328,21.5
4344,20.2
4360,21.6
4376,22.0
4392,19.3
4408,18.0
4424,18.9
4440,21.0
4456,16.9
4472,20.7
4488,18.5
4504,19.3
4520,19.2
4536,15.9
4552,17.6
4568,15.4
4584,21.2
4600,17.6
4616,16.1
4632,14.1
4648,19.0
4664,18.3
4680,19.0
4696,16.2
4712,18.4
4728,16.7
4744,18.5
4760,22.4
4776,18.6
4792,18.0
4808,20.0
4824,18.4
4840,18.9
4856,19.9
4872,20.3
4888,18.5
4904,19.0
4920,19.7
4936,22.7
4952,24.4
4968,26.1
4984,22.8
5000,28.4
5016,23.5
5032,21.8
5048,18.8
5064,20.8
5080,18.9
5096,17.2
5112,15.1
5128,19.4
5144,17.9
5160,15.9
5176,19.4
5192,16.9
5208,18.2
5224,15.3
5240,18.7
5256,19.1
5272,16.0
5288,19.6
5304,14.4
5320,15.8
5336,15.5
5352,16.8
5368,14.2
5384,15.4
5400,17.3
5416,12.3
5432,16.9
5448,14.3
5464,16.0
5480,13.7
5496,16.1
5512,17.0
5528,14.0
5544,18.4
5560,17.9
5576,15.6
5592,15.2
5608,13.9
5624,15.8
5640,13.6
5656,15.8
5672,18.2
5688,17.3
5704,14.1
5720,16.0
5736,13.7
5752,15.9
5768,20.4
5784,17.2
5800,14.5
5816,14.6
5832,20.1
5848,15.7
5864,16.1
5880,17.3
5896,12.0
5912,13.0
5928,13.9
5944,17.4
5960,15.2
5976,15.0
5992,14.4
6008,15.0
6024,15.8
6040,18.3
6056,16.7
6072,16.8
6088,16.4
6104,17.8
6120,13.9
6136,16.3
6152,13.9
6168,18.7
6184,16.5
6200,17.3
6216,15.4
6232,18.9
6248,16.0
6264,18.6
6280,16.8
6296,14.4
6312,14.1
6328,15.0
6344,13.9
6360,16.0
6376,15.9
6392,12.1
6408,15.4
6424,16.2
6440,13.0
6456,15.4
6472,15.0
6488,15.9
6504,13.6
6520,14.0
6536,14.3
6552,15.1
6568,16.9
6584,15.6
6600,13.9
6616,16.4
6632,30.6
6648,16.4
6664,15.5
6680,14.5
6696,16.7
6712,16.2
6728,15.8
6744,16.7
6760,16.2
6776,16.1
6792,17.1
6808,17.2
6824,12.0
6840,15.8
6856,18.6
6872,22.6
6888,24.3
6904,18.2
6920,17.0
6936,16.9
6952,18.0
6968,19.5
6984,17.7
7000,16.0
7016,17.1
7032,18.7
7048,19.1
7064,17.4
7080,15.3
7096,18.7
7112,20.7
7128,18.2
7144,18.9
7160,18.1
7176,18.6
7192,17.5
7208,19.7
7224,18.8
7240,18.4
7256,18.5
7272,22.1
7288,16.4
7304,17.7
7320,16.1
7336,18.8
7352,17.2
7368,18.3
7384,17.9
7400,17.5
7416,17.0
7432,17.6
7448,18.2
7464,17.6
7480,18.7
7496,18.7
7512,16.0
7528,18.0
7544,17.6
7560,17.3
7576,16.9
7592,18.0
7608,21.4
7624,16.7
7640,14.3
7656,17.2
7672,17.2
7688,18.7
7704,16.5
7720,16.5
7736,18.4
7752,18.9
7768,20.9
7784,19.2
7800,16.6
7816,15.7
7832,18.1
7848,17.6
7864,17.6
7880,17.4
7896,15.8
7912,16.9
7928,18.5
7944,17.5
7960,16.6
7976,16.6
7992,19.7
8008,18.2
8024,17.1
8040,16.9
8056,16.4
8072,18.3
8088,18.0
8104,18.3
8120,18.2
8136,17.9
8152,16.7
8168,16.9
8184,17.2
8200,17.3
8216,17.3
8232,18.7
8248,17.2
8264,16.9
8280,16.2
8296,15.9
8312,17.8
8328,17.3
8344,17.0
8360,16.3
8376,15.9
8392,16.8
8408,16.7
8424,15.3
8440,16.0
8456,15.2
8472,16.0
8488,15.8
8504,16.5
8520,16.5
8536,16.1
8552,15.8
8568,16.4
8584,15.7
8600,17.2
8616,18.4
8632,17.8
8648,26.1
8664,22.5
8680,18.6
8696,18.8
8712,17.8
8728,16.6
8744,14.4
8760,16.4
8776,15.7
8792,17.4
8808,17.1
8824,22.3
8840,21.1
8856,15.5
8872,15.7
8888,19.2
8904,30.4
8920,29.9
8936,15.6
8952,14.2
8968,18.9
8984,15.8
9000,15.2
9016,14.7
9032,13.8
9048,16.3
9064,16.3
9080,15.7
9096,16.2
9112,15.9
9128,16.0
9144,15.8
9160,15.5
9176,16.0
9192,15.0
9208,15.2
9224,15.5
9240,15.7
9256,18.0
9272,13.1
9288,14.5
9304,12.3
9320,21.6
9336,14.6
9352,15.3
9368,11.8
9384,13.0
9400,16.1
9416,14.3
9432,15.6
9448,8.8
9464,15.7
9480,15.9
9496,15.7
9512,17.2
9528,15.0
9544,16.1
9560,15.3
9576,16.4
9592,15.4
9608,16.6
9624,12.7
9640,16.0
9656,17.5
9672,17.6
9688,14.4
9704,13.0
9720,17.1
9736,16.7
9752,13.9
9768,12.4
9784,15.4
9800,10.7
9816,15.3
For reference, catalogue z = 0.78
